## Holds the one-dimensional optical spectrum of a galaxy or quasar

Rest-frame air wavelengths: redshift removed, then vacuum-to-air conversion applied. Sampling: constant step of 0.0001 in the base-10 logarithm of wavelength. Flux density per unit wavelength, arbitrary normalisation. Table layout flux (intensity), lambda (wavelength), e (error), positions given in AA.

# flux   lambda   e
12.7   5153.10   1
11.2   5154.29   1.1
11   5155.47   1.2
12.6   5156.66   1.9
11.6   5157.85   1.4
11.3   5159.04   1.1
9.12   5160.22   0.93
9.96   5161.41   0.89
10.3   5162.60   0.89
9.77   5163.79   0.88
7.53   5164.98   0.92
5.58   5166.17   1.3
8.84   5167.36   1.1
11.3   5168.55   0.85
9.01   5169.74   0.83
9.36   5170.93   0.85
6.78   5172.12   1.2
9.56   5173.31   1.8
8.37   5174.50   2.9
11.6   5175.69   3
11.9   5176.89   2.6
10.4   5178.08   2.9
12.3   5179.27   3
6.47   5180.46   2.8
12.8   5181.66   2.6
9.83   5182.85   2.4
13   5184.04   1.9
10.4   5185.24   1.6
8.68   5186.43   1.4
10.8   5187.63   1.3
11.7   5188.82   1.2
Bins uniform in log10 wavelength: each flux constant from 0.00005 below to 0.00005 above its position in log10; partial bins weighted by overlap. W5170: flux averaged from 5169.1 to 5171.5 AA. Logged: 9.23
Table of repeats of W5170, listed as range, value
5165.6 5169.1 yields 8.56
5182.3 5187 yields 10.5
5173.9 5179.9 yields 10.9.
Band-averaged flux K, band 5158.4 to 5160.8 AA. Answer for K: 10.3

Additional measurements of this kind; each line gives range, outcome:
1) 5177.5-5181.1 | 9.75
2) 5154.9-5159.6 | 11.6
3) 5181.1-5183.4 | 11.3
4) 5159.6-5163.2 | 9.82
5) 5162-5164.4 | 10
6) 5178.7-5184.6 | 10.9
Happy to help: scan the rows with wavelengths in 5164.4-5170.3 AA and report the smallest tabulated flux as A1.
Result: 5.58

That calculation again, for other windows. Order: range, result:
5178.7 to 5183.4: 6.47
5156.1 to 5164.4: 9.12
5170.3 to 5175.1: 6.78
